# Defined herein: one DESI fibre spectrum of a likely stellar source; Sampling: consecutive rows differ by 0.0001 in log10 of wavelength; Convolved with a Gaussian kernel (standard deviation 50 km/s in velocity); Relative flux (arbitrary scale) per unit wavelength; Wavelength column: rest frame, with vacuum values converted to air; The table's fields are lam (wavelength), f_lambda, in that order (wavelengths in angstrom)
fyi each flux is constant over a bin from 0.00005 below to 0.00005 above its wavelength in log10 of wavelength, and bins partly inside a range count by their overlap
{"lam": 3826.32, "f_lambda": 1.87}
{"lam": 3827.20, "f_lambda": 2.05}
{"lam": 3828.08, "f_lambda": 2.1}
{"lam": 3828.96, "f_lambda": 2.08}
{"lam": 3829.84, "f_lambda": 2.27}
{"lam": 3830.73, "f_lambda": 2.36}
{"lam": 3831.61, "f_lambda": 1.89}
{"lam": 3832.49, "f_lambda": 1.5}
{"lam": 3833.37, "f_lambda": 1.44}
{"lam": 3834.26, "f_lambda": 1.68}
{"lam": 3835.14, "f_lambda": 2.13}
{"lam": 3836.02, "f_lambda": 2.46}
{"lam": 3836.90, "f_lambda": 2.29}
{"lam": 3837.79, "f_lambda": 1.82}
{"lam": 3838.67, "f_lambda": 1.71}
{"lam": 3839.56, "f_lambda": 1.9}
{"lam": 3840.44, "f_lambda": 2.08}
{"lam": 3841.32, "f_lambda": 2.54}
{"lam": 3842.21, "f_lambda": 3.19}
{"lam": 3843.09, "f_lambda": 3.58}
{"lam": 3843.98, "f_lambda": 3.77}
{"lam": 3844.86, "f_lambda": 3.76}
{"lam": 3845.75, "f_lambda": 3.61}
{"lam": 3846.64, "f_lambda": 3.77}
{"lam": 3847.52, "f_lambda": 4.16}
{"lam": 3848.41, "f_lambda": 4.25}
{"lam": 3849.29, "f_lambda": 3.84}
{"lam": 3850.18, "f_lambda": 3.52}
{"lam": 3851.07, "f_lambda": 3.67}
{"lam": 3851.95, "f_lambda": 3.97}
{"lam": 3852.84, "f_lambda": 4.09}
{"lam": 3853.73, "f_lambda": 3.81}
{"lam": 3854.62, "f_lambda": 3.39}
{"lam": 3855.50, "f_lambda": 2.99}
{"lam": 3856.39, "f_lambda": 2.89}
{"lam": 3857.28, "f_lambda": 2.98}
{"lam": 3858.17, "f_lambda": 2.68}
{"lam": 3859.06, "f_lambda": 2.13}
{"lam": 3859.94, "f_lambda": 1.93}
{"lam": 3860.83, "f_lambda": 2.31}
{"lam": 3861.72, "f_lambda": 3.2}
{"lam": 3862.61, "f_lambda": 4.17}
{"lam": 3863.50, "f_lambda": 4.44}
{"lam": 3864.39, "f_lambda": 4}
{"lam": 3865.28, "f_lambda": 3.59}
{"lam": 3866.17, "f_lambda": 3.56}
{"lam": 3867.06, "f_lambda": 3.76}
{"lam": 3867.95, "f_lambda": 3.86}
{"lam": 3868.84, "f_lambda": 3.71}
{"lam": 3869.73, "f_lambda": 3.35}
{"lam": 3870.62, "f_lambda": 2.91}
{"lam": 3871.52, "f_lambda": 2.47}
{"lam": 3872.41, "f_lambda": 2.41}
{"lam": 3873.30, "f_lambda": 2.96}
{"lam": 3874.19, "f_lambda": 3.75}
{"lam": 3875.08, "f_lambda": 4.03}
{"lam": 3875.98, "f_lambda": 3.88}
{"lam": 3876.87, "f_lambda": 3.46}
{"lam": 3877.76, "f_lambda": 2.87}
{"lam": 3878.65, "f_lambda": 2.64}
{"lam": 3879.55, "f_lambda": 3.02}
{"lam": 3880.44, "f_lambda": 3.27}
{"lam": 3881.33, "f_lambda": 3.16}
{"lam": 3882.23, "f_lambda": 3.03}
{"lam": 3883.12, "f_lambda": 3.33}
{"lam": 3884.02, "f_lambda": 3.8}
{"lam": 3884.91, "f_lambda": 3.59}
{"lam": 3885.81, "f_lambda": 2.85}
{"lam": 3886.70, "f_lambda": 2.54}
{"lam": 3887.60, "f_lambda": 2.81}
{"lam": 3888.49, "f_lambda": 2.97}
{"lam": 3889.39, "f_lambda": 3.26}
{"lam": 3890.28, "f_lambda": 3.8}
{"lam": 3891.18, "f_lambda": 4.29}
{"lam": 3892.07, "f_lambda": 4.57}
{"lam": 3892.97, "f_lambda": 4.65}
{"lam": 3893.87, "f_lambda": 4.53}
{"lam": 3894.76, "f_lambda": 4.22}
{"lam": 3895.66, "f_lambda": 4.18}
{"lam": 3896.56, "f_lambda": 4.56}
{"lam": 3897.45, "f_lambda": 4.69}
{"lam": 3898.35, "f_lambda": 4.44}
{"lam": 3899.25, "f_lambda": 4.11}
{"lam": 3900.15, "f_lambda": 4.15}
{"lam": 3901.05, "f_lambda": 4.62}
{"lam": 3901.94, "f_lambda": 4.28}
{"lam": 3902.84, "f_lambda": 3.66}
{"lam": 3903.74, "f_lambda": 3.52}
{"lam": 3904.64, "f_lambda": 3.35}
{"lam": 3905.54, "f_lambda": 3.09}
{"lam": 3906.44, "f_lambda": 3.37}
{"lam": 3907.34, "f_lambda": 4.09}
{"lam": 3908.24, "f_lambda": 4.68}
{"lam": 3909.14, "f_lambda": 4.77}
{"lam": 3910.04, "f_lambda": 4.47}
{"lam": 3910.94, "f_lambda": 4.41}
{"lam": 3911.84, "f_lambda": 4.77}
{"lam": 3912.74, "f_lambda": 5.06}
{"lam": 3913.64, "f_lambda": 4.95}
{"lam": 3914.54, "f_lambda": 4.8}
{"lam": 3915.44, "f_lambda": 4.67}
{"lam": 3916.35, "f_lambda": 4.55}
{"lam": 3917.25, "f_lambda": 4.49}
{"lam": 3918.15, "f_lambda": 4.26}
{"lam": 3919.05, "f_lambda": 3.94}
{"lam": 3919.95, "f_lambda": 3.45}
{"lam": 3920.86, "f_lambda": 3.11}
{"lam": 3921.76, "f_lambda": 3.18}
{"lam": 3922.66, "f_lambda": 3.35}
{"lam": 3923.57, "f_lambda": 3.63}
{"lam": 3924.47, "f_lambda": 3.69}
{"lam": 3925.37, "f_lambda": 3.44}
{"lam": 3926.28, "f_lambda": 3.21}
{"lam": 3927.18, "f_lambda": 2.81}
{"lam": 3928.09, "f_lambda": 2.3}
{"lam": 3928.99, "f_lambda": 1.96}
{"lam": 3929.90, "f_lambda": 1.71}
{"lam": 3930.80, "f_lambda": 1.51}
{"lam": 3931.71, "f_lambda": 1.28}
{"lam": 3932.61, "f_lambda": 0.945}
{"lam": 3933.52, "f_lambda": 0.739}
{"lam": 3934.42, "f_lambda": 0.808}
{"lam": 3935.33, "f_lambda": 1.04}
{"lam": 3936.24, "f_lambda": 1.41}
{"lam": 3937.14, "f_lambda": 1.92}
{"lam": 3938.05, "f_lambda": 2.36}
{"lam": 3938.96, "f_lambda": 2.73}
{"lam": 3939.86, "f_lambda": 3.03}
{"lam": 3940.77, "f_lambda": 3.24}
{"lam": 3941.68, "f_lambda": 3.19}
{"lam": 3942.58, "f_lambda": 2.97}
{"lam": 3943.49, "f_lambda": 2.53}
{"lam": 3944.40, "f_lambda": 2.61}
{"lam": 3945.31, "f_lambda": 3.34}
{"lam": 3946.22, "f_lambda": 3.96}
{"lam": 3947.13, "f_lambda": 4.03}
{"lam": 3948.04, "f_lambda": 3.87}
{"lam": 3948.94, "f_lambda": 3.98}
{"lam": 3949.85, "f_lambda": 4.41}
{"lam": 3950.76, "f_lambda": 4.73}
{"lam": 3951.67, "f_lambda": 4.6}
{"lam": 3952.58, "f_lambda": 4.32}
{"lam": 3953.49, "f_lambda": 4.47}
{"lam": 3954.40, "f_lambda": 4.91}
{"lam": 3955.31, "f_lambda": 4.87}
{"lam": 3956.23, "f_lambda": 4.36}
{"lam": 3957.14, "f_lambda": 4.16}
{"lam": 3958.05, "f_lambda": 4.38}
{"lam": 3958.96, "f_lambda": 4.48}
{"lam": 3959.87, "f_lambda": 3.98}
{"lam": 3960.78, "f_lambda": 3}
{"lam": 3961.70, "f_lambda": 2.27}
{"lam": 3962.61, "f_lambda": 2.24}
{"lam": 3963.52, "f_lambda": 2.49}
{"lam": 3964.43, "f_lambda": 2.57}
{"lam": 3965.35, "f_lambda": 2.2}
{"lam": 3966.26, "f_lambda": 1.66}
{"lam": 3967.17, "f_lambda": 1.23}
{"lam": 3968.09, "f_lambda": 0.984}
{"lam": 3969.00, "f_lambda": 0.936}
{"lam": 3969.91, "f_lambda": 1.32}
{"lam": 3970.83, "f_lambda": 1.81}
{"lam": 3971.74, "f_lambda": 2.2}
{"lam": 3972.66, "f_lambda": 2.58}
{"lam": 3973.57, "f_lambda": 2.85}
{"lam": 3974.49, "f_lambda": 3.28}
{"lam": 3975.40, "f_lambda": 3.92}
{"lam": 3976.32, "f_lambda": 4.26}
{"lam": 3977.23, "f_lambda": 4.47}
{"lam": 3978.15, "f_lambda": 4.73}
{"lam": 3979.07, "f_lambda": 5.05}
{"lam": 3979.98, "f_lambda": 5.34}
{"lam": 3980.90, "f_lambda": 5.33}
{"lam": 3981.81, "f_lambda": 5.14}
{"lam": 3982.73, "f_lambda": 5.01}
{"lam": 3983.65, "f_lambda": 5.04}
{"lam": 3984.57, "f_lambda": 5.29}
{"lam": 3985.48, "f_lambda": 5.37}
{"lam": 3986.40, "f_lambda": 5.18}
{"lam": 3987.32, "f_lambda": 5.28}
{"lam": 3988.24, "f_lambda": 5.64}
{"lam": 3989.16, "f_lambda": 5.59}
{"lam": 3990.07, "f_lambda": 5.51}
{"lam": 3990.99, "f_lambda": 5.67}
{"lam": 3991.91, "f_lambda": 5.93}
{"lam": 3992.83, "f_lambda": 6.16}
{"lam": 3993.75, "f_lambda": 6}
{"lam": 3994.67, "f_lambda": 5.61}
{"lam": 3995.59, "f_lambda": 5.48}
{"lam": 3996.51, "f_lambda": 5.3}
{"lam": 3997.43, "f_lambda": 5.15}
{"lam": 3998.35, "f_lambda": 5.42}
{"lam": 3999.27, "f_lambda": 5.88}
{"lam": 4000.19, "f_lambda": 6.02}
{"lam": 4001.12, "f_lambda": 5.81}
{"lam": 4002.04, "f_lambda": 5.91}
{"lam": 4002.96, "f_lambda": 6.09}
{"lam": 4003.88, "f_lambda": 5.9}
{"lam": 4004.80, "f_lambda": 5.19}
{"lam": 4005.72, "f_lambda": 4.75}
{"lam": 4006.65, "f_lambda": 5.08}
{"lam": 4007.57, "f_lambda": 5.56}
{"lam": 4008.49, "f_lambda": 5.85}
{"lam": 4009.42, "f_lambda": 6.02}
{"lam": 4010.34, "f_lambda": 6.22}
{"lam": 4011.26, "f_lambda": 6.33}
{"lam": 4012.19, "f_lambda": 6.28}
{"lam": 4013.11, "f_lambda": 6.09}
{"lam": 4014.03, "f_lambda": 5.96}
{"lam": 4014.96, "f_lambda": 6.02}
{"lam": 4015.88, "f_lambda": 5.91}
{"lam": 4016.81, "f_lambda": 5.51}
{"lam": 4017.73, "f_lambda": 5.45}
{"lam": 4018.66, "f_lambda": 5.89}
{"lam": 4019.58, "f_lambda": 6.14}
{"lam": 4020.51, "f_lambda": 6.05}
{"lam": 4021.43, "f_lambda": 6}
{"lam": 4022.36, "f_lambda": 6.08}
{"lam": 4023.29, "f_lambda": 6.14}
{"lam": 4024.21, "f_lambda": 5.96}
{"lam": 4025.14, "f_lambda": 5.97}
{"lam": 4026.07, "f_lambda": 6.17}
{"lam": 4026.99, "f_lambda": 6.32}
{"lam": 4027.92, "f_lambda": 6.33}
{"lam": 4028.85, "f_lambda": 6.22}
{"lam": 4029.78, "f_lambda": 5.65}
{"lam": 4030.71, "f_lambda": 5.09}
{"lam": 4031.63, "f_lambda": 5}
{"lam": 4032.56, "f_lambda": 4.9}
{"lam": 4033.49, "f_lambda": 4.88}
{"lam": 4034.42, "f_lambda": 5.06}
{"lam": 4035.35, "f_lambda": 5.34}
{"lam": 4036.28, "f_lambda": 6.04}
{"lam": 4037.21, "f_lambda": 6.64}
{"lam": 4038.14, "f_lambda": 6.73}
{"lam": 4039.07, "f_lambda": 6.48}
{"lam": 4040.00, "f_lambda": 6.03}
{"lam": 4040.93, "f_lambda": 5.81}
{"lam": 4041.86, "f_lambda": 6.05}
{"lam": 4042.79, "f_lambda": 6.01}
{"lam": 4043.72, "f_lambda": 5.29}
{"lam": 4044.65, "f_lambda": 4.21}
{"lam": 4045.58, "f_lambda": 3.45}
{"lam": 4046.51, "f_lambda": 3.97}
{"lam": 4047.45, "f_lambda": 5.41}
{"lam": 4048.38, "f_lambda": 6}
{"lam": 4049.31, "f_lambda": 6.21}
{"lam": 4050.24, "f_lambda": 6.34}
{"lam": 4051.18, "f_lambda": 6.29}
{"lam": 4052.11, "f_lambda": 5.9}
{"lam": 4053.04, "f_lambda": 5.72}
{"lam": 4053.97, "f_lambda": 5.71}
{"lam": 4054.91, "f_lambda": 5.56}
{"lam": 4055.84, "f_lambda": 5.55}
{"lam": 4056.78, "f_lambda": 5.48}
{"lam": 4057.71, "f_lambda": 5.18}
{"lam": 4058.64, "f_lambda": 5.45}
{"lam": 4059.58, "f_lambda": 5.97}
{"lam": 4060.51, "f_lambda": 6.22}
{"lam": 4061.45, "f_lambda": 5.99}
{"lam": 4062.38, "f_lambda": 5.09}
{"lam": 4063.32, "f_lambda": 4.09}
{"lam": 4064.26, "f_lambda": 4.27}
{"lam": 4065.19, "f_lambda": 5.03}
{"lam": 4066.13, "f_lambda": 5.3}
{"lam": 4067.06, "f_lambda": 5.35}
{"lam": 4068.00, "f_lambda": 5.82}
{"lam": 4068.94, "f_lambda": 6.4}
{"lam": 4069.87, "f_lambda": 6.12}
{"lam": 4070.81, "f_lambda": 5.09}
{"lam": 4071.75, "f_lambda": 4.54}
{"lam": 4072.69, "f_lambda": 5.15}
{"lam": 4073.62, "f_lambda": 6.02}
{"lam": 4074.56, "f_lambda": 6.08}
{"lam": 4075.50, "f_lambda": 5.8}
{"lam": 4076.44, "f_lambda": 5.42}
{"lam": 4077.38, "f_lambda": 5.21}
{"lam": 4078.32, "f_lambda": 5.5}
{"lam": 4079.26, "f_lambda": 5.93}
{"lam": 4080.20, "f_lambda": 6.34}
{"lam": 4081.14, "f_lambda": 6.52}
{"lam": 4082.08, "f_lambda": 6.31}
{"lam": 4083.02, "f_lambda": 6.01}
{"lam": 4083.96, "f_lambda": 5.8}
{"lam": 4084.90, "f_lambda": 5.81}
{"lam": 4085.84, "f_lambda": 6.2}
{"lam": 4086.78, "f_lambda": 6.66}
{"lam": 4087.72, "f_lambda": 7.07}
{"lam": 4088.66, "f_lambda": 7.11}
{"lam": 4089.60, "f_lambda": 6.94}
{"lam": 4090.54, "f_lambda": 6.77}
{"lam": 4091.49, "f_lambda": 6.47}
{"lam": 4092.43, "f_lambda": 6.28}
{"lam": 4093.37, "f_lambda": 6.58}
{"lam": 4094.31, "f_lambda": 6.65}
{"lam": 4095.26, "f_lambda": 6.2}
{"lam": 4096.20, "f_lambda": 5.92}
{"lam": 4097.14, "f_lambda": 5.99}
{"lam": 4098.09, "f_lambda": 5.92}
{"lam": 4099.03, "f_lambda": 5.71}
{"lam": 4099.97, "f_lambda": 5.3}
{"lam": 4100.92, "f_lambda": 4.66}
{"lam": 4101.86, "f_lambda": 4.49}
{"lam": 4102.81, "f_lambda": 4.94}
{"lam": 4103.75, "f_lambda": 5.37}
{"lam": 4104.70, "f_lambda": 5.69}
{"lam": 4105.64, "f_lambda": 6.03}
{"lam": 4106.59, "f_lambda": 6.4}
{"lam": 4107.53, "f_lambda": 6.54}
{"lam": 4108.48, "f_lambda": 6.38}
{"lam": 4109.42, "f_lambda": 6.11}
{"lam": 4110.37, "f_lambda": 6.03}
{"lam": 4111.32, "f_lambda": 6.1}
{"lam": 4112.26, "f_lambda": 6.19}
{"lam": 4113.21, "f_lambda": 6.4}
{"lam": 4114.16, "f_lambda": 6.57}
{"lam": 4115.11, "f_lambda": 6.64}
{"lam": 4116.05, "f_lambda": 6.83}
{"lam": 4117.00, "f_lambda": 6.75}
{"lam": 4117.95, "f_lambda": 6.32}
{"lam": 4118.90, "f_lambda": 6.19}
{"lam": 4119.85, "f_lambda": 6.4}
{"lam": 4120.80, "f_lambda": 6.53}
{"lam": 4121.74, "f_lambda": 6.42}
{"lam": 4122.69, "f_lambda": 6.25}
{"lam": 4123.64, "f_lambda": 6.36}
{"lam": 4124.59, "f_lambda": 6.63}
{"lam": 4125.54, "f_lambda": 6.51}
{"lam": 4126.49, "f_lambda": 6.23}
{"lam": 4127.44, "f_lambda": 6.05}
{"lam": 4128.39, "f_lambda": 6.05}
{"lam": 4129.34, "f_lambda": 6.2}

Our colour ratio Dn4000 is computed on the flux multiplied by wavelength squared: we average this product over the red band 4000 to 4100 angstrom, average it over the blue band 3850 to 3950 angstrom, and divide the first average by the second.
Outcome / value 1.8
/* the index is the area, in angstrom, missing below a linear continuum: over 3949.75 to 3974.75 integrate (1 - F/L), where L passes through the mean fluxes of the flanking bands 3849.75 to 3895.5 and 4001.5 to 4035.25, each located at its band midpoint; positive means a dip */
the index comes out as 8.9 angstrom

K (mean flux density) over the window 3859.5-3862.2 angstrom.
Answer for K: 2.5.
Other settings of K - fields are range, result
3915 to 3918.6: 4.49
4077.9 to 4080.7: 5.93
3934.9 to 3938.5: 1.69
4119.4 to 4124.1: 6.4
